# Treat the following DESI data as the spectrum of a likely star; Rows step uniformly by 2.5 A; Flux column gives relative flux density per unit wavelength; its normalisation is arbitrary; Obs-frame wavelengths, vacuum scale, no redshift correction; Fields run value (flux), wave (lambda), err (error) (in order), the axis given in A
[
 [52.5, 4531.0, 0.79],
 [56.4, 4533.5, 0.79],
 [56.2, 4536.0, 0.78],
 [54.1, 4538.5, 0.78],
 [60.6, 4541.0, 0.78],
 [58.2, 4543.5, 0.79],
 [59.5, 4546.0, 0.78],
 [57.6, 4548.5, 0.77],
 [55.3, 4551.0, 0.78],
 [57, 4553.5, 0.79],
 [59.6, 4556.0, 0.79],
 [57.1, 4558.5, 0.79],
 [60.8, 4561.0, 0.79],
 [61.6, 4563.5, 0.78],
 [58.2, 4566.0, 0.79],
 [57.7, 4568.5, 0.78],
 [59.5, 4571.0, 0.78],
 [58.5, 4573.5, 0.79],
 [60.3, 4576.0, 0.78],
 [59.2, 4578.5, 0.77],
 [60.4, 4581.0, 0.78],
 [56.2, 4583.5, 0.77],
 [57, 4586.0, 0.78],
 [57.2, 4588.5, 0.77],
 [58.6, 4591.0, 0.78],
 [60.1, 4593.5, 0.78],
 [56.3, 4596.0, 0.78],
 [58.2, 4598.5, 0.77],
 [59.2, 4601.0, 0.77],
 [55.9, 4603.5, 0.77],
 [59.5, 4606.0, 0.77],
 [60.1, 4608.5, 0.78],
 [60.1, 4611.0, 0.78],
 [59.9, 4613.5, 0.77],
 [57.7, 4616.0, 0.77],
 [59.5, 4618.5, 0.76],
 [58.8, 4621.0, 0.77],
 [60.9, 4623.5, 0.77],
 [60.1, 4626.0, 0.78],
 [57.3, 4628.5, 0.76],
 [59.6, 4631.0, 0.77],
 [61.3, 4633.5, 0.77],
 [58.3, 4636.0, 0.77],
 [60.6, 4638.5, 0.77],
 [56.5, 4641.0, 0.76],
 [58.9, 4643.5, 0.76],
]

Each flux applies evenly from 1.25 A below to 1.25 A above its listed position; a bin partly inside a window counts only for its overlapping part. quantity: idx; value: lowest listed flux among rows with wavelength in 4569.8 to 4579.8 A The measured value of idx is 58.5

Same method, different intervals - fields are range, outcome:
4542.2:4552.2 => 55.3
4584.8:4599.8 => 56.3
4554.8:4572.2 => 57.1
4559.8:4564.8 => 60.8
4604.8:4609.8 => 59.5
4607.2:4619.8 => 57.7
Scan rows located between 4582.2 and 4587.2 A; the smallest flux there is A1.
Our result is 56.2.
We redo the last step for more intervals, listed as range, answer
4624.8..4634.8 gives 57.3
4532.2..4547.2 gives 54.1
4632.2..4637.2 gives 58.3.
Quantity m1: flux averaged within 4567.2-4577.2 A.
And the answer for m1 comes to 59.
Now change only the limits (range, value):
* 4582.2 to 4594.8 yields 57.8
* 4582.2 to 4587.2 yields 56.6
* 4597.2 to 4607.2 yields 58.2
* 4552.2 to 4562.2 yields 58.6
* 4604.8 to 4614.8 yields 59.9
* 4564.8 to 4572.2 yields 58.5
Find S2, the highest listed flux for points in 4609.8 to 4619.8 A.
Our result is 60.1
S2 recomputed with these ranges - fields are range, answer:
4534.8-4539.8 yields 56.2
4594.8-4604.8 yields 59.2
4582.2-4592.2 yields 58.6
